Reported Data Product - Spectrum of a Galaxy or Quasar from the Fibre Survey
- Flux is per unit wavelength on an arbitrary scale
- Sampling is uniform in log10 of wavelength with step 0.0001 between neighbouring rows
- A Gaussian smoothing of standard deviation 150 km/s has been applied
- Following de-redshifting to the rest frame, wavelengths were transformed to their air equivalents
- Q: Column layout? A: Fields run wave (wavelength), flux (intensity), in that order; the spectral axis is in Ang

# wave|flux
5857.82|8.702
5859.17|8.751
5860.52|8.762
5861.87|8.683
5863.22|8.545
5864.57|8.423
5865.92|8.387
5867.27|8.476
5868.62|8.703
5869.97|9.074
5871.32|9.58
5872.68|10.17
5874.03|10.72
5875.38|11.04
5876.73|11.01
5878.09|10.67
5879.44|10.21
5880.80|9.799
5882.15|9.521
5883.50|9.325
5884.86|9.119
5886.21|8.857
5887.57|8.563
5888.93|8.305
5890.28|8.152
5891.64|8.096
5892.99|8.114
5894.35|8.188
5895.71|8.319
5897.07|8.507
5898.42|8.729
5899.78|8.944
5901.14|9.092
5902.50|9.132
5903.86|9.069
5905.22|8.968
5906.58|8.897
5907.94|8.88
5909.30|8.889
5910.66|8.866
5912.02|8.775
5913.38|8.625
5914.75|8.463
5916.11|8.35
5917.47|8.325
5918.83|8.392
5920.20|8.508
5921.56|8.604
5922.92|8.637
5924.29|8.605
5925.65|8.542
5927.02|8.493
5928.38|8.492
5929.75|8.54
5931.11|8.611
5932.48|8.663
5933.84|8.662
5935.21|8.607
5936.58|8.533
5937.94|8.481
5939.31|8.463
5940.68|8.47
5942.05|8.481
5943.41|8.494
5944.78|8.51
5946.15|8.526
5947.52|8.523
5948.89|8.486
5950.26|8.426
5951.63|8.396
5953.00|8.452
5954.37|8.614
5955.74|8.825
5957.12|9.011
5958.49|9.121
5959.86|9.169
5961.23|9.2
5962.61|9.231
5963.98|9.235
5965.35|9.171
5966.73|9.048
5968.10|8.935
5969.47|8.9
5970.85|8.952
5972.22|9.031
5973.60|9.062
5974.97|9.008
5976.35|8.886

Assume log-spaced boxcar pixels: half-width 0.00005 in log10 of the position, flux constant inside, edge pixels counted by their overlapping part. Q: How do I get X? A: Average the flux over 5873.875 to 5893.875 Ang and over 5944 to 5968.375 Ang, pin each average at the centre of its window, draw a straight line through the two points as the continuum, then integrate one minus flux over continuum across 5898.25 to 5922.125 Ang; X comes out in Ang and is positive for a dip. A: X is 1.1 Ang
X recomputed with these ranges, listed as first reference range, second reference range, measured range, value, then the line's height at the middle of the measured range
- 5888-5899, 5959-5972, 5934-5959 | 0.9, 8.89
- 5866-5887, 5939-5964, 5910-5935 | 1.5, 9.09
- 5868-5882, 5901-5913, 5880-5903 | 1.8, 9.49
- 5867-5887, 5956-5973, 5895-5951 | 4.7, 9.4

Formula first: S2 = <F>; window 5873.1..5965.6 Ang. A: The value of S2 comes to 8.85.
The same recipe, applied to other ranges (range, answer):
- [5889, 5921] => 8.62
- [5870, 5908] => 9.21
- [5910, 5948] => 8.54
